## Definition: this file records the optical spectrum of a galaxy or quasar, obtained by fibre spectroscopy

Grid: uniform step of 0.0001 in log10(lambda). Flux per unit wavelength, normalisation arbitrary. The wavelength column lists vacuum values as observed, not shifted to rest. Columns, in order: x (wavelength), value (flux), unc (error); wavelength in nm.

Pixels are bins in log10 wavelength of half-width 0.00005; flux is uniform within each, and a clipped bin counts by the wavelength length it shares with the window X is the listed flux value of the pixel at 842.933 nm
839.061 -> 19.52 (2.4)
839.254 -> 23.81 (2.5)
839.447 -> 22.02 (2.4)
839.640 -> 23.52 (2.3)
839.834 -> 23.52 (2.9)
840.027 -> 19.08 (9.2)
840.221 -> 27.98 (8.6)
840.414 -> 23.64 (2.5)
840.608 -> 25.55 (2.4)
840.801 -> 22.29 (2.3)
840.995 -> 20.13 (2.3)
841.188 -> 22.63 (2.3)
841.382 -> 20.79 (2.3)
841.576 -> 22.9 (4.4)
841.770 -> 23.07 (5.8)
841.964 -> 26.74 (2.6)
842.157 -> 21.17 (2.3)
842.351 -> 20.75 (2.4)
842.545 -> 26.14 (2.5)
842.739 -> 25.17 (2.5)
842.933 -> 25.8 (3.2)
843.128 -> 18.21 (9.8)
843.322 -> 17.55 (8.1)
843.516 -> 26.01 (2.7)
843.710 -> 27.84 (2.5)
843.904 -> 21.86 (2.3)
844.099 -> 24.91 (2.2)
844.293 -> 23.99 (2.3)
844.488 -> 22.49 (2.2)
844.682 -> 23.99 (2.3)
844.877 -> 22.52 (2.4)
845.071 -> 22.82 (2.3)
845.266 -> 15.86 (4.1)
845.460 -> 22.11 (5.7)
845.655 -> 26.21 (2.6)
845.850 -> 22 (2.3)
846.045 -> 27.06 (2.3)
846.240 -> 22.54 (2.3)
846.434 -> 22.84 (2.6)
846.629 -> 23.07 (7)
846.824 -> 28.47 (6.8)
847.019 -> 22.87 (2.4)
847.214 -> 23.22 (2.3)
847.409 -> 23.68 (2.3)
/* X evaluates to 25.8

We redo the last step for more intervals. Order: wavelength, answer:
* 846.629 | 23.07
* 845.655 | 26.21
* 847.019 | 22.87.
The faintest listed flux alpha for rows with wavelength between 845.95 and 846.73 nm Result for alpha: 22.54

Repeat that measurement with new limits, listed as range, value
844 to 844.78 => 22.49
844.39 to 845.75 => 15.86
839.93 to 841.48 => 19.08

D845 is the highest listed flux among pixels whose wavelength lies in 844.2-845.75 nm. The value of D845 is 26.21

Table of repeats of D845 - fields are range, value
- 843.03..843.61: 26.01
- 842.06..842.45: 21.17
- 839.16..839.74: 23.81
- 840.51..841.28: 25.55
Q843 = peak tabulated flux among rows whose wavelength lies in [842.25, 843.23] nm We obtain 26.14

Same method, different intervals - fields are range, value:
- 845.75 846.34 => 27.06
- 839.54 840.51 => 27.98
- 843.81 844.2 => 24.91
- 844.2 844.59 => 23.99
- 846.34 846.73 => 23.07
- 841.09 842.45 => 26.74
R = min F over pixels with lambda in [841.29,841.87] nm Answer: 20.79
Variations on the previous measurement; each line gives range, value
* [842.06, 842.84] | 20.75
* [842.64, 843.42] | 17.55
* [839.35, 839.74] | 22.02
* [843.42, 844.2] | 21.86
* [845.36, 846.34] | 22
